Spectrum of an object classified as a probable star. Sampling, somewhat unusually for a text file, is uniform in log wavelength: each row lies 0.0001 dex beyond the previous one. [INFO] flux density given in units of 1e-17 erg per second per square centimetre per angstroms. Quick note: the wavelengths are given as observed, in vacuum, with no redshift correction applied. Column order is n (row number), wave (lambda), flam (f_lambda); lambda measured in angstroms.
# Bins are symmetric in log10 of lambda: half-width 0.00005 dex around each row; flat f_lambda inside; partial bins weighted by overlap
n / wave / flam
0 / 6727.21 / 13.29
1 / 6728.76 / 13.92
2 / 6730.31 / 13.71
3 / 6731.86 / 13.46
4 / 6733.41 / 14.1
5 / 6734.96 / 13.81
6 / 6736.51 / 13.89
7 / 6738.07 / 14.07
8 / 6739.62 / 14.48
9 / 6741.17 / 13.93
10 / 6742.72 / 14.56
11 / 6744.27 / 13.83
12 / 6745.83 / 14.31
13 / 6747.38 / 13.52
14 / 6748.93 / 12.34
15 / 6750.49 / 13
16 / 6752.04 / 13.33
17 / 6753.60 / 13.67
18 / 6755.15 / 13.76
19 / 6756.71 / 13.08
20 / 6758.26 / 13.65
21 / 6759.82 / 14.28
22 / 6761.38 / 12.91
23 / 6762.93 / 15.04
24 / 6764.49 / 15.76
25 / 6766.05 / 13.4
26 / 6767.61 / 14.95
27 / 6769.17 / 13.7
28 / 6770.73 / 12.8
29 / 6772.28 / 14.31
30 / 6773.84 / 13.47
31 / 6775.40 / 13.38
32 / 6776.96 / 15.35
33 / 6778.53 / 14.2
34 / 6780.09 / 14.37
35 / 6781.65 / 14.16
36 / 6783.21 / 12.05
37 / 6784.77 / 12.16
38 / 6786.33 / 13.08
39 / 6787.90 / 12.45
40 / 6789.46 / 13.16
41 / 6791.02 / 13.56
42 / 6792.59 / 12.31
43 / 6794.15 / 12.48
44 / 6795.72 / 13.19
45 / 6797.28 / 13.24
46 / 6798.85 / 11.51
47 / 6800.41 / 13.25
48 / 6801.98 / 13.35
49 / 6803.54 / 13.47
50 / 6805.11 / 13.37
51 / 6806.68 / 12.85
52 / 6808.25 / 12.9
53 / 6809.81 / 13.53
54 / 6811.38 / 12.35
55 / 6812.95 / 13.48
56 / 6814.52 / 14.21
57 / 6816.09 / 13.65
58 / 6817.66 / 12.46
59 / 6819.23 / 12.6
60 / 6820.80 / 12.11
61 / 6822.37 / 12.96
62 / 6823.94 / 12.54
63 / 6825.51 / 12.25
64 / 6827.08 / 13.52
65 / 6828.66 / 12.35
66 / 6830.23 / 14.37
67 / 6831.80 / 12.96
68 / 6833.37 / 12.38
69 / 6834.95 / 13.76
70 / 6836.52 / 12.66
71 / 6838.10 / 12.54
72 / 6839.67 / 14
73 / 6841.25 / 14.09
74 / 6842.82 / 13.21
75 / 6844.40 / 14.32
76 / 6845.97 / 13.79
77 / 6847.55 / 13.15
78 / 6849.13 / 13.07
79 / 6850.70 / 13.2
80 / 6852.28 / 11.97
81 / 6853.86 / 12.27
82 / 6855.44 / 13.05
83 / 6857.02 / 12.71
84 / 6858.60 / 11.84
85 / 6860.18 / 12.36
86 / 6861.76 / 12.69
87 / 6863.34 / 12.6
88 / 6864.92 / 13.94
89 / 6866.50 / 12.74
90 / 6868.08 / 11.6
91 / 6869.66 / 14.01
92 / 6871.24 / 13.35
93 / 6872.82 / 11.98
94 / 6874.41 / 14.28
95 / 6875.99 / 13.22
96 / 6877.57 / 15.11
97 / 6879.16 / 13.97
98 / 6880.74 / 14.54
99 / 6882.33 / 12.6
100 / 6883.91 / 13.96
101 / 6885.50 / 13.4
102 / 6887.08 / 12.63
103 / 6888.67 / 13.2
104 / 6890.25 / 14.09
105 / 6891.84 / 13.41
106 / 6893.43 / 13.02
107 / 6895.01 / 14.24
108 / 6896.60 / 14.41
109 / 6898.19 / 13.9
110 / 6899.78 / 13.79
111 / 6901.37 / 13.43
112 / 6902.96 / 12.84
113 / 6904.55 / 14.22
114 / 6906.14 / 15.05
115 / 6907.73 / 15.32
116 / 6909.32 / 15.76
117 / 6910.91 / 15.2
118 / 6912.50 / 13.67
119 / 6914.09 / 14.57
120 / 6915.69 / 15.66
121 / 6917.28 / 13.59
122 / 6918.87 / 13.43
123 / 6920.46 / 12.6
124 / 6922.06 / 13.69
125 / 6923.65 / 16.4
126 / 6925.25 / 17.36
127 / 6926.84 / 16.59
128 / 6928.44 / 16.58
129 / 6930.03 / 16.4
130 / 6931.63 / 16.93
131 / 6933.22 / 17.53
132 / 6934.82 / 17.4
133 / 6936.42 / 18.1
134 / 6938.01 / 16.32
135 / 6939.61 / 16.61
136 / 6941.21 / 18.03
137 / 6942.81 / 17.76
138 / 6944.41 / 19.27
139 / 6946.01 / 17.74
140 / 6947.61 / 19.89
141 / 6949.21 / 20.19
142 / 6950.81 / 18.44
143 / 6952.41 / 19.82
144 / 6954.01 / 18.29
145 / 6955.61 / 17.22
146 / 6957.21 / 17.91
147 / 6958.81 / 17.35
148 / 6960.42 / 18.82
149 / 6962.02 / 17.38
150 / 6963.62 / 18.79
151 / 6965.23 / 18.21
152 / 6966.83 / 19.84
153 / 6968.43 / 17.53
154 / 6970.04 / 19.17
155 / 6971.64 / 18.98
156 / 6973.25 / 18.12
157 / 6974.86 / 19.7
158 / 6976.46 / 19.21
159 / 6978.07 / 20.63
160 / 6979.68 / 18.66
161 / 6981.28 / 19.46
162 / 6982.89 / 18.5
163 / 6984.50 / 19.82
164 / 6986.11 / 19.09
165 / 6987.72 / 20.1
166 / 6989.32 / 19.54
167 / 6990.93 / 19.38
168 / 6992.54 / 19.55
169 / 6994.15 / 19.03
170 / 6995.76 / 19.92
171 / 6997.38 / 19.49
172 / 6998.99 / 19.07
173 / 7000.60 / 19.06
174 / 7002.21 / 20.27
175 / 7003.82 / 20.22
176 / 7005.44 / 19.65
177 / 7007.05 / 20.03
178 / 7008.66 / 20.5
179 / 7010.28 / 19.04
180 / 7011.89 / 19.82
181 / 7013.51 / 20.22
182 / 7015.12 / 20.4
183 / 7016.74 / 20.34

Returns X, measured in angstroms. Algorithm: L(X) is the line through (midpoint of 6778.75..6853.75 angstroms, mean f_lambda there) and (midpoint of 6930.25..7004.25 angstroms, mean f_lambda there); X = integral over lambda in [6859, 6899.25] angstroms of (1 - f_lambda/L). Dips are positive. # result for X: 5.29 angstroms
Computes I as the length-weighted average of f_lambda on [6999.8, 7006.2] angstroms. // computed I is 19.8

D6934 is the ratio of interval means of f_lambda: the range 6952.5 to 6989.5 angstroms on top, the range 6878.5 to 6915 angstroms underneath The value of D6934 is 1.35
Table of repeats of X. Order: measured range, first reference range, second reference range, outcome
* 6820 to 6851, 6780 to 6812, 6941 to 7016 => 2.48 angstroms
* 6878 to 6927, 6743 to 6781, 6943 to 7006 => 8.80 angstroms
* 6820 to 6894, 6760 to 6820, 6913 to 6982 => 9.81 angstroms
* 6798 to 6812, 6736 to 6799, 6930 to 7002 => 1.53 angstroms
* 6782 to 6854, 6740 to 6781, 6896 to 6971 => 8.60 angstroms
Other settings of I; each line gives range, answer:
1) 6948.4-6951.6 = 19.3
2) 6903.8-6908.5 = 14.9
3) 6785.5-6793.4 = 12.9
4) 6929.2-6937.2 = 17.3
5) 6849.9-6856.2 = 12.6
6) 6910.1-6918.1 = 14.5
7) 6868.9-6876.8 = 13.4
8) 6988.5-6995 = 19.4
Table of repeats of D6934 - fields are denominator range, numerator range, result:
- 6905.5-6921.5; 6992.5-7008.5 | 1.36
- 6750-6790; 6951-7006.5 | 1.39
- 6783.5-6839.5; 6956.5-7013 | 1.48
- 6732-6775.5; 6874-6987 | 1.19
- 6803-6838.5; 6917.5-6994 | 1.39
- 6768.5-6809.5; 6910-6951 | 1.25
